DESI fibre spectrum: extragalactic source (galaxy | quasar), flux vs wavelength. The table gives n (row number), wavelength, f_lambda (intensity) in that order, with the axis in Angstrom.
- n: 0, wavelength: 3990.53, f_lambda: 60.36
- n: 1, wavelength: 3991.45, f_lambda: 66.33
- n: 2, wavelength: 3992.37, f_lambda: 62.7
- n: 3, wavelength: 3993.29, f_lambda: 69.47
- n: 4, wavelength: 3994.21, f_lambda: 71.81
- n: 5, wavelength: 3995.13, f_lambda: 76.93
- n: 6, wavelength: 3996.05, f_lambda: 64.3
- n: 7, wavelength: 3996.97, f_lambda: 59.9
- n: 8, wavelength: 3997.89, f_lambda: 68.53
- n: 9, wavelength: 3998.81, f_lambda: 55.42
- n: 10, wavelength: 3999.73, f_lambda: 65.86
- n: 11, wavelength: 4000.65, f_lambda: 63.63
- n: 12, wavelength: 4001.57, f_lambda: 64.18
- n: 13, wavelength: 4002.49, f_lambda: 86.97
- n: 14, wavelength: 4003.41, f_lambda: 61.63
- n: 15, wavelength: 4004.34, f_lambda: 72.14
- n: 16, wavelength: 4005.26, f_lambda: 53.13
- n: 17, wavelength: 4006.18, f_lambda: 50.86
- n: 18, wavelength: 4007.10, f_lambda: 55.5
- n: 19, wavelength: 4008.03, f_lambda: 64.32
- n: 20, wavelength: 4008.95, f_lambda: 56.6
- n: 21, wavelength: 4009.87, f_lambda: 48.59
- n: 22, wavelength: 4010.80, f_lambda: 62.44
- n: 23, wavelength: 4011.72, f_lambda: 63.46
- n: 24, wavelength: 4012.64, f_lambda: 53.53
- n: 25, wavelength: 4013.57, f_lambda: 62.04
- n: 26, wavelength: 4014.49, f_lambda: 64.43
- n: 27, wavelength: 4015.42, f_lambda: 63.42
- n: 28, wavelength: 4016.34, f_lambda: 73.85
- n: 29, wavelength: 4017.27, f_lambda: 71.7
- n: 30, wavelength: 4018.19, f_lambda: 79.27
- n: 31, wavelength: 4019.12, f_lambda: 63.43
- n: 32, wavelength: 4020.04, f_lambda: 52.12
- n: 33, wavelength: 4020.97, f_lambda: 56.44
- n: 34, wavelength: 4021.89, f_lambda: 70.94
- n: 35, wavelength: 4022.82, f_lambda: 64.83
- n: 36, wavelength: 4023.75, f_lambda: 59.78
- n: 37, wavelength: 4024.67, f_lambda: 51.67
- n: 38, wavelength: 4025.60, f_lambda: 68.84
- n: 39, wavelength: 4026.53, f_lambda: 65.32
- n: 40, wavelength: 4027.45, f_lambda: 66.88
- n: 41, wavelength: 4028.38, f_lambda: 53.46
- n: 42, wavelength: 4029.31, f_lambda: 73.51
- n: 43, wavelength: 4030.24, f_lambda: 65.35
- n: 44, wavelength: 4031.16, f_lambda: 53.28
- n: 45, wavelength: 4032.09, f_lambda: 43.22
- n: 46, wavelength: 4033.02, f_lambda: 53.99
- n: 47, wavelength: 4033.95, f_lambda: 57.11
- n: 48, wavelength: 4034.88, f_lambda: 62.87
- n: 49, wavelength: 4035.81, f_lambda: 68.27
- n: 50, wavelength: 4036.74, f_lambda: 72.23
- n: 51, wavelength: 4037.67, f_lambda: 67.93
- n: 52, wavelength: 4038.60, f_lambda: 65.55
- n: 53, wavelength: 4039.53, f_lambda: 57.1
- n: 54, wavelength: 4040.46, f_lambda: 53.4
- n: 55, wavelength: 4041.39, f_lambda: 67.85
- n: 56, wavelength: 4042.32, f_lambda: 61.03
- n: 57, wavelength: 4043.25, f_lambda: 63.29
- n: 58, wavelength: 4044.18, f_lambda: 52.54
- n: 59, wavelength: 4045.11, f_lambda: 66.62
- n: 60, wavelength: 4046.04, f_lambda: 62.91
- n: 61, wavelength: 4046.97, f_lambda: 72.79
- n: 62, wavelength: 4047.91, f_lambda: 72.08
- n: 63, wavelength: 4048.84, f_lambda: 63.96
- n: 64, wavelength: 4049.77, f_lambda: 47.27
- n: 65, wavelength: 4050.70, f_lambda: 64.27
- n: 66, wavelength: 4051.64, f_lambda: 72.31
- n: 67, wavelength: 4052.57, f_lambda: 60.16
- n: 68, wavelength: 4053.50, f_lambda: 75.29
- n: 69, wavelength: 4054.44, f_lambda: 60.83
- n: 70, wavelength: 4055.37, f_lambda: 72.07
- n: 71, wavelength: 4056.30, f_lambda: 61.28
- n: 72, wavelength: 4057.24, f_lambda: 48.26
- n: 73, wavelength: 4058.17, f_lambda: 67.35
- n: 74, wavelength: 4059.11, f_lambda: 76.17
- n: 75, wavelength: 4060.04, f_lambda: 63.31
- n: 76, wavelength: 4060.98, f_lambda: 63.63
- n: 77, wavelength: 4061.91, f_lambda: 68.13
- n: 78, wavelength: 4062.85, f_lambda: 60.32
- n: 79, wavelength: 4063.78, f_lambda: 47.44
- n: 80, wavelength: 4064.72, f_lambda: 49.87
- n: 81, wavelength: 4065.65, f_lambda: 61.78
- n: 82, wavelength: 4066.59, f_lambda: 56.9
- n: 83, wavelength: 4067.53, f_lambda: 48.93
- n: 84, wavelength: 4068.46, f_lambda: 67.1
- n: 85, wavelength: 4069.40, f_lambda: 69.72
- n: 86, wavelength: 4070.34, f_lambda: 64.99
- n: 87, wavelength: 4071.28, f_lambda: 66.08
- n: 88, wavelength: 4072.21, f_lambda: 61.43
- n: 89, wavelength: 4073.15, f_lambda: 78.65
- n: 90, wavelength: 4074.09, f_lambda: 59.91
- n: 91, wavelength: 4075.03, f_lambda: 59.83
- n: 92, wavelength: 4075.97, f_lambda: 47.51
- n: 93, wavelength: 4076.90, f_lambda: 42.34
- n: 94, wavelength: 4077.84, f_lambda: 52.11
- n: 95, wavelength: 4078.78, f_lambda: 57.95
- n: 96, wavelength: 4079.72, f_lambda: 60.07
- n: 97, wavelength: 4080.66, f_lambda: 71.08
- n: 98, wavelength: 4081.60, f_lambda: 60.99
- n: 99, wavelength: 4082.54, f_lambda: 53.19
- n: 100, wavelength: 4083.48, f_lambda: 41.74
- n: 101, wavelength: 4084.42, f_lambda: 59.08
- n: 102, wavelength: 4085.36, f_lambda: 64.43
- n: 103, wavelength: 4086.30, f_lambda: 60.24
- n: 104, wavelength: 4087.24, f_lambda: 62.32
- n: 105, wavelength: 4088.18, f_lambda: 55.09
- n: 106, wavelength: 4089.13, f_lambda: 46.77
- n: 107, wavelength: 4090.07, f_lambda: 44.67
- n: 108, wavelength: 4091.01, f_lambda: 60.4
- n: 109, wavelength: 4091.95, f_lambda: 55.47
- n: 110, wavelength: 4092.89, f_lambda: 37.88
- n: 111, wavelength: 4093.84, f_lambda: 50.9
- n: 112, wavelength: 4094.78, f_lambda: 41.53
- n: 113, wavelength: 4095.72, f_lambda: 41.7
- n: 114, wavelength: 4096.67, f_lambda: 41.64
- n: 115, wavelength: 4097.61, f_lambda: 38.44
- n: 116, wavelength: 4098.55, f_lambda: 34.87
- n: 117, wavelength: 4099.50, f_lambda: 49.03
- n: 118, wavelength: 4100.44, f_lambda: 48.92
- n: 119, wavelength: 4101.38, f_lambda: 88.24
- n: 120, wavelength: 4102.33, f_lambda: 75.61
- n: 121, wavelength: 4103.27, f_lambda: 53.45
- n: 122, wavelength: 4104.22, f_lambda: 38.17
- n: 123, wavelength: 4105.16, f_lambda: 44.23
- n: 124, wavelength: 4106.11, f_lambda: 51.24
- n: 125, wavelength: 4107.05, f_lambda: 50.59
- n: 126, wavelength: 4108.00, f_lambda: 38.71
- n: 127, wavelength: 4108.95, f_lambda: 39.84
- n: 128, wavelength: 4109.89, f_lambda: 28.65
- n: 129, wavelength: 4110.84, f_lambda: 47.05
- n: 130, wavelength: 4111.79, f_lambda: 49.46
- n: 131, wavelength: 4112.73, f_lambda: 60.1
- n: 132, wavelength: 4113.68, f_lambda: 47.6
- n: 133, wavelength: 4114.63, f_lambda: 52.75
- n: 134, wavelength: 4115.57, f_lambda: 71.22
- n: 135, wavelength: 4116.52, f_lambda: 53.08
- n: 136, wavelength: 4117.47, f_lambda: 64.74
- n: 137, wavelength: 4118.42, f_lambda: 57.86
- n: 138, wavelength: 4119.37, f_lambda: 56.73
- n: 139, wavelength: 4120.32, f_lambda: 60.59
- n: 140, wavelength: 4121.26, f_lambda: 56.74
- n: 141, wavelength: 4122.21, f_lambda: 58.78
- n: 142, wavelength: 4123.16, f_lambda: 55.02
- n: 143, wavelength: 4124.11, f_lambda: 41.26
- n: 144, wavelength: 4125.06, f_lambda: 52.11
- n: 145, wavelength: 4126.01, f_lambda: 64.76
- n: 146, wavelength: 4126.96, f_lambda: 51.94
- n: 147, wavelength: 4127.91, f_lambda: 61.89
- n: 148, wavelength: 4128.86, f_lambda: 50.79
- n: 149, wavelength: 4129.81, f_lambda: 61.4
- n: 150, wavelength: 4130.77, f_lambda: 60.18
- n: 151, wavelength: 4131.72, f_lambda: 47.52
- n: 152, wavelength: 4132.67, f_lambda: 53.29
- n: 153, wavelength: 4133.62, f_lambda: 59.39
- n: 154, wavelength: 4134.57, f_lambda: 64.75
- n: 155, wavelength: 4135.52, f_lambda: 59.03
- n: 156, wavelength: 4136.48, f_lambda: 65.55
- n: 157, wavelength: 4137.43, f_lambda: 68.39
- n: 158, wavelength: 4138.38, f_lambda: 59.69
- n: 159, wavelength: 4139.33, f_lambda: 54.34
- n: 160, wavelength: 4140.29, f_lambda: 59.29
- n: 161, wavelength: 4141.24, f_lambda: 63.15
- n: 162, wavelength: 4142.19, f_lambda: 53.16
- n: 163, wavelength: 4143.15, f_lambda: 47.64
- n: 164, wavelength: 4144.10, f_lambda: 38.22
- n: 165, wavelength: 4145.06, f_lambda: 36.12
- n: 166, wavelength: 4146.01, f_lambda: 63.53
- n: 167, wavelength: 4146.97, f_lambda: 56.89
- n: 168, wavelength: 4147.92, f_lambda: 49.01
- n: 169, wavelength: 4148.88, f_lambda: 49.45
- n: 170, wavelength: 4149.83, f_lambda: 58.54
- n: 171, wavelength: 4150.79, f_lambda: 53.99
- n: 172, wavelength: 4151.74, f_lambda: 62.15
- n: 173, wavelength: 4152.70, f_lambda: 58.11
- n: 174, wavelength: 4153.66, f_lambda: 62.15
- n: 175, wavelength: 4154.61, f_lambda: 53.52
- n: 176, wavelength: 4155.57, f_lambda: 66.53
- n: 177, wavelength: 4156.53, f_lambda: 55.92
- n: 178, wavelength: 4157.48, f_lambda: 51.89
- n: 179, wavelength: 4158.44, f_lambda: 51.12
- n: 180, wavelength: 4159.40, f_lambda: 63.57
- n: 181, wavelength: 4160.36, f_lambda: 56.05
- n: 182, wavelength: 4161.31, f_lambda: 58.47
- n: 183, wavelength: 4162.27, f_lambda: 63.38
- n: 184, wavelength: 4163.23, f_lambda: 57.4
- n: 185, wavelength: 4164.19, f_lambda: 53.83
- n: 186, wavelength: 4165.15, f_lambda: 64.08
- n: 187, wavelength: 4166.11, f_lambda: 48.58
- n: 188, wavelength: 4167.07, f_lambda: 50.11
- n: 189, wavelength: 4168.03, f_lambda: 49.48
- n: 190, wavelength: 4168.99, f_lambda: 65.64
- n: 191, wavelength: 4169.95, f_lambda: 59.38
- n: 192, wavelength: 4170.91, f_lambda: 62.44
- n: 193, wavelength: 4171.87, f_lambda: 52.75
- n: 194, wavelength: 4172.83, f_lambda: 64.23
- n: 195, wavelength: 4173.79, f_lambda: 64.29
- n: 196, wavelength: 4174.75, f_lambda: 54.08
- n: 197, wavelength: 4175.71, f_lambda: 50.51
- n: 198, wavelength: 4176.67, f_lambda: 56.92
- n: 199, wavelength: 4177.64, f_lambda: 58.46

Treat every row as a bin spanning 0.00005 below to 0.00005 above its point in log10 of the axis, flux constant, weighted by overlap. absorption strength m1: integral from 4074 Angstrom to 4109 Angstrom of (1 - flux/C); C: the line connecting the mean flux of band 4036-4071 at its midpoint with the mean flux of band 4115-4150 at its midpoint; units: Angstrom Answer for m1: 4.5 Angstrom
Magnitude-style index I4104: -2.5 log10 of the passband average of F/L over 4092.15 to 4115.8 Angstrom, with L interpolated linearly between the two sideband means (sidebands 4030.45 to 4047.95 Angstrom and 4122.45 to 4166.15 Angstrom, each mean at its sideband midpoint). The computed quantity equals 0.20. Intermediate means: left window 61.6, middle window 48.7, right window 56.3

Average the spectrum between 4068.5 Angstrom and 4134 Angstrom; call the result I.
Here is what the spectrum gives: 54.4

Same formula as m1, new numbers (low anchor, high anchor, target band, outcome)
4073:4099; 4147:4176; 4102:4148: 0.6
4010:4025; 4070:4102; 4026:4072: -2.5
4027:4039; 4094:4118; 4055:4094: -2.4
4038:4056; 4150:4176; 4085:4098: 2.4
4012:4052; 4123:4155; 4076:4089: 0.7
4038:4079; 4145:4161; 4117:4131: 0.3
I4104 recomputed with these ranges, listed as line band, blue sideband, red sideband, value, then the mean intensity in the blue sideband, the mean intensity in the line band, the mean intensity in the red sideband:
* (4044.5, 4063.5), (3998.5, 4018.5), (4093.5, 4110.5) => -0.16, 63.3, 64.7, 47.5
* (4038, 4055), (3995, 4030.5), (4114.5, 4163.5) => -0.03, 63.3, 63.4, 56.8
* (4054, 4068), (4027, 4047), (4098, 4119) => -0.04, 61.6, 60.5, 52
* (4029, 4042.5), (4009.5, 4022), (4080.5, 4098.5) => -0.03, 63.2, 61.4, 51.2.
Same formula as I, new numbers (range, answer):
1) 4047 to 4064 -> 64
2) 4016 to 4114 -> 58.3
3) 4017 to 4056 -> 63.2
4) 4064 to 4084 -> 58.5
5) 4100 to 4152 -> 54.8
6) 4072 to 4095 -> 55.5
